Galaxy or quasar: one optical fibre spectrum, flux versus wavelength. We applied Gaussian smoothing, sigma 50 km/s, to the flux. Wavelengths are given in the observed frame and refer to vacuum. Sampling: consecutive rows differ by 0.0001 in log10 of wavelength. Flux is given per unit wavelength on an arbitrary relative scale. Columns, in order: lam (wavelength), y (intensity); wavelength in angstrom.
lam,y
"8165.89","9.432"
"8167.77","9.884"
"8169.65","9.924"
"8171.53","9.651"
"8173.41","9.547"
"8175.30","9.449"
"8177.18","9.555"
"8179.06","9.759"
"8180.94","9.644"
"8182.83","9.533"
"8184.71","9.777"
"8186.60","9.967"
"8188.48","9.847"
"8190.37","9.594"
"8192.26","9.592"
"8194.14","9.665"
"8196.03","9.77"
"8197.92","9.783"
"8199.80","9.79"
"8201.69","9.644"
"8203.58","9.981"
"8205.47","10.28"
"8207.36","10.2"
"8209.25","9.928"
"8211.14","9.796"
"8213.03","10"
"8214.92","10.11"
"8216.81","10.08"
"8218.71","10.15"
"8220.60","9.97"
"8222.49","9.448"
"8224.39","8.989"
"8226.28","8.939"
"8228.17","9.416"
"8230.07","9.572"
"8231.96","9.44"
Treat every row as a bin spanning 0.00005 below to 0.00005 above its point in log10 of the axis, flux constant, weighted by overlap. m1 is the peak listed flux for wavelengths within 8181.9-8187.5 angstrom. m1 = 9.967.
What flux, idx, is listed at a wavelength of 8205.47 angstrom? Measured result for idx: 10.28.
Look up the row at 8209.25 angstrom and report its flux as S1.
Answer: 9.928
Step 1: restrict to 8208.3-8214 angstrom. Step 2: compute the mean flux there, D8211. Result 9.91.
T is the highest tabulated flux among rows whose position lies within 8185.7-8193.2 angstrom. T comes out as 9.967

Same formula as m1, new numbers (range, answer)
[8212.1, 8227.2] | 10.15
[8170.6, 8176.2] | 9.651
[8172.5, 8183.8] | 9.759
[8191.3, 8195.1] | 9.665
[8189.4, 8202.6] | 9.79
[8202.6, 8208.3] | 10.28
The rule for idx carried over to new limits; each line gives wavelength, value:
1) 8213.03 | 10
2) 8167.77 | 9.884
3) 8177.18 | 9.555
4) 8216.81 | 10.08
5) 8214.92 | 10.11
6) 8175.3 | 9.449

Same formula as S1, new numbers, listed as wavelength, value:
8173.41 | 9.547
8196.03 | 9.77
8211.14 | 9.796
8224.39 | 8.989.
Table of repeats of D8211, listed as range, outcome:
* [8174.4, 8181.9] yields 9.61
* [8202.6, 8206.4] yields 10.1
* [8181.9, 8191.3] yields 9.74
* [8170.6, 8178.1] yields 9.55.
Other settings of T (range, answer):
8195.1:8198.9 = 9.783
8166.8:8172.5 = 9.924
